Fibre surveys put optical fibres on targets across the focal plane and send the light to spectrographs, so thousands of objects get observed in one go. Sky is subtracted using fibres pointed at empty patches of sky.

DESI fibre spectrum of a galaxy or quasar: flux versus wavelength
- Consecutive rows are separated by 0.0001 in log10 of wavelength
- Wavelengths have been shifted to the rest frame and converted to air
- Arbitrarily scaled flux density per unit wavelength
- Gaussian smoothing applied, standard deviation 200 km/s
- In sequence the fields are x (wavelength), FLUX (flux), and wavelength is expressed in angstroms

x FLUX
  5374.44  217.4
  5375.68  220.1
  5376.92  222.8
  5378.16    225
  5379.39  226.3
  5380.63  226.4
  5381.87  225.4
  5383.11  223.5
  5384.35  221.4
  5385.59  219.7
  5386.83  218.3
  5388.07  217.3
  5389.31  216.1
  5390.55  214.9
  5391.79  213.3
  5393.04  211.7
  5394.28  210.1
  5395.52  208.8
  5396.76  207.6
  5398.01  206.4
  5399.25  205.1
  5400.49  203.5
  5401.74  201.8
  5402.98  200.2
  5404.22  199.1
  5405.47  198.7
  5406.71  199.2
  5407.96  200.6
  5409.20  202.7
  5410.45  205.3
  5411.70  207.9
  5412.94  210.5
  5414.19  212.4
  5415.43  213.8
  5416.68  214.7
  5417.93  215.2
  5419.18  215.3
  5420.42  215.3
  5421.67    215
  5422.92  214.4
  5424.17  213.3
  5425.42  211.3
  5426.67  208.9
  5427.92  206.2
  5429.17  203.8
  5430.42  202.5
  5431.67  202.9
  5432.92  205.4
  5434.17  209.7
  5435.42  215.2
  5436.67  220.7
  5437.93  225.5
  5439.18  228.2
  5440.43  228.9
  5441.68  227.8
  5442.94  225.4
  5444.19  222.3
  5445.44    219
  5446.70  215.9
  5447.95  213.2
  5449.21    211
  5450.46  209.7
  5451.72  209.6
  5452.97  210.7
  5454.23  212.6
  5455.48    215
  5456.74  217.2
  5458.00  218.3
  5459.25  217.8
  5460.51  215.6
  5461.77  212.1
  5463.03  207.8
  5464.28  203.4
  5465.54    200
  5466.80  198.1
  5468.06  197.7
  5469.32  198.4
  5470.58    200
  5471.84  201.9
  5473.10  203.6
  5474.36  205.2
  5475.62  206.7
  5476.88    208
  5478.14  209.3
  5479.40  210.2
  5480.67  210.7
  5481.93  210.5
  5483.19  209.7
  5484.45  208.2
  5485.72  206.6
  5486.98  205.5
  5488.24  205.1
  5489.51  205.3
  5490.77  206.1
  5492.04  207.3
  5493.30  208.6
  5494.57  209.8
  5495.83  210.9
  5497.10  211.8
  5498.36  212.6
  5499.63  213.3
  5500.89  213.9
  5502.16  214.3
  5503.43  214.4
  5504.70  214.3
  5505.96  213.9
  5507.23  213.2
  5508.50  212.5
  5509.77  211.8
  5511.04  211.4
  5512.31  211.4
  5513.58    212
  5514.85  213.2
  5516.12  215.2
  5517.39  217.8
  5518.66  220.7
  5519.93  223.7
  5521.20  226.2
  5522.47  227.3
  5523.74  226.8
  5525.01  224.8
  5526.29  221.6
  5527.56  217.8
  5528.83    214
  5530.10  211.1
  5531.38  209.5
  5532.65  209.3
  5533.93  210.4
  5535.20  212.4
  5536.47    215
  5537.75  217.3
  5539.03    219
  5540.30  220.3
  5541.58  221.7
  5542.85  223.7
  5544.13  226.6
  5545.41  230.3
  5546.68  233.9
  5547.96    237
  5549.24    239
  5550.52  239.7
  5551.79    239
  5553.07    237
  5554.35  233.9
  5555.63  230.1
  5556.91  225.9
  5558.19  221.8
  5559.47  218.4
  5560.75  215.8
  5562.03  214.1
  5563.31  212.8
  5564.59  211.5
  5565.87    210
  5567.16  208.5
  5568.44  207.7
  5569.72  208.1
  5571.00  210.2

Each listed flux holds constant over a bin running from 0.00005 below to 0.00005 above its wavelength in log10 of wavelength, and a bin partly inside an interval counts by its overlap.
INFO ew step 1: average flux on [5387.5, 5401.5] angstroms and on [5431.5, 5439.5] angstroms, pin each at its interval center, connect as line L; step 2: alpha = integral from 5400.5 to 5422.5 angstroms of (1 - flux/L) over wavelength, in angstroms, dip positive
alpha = 0.5 angstroms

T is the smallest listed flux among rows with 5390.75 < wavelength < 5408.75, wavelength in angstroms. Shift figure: 198.7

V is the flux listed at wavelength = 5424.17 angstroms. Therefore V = 213.3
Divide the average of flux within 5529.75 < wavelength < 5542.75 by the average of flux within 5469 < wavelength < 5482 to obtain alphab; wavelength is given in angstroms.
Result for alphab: 1.04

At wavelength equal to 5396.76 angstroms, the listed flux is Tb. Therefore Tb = 207.6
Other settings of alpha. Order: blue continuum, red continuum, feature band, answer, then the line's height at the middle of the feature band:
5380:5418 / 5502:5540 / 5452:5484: 0.85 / 214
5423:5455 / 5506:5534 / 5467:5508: 1.40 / 216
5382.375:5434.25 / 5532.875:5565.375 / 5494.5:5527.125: 0.58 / 220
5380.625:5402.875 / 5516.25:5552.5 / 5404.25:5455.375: 0.80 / 216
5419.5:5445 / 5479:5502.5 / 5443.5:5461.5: -0.14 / 213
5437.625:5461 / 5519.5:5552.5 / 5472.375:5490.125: 1.00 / 220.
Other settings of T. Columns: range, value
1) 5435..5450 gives 211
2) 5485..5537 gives 205.1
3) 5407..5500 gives 197.7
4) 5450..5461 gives 209.6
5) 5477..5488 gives 205.5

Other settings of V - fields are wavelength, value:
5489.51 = 205.3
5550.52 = 239.7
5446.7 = 215.9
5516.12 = 215.2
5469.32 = 198.4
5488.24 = 205.1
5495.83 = 210.9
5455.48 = 215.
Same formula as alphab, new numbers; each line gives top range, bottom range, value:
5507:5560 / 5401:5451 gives 1.05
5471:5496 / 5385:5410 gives 1.00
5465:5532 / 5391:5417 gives 1.02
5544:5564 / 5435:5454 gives 1.04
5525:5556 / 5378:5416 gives 1.06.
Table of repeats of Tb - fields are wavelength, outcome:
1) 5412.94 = 210.5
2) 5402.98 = 200.2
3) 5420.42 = 215.3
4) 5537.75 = 217.3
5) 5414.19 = 212.4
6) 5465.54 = 200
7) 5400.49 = 203.5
